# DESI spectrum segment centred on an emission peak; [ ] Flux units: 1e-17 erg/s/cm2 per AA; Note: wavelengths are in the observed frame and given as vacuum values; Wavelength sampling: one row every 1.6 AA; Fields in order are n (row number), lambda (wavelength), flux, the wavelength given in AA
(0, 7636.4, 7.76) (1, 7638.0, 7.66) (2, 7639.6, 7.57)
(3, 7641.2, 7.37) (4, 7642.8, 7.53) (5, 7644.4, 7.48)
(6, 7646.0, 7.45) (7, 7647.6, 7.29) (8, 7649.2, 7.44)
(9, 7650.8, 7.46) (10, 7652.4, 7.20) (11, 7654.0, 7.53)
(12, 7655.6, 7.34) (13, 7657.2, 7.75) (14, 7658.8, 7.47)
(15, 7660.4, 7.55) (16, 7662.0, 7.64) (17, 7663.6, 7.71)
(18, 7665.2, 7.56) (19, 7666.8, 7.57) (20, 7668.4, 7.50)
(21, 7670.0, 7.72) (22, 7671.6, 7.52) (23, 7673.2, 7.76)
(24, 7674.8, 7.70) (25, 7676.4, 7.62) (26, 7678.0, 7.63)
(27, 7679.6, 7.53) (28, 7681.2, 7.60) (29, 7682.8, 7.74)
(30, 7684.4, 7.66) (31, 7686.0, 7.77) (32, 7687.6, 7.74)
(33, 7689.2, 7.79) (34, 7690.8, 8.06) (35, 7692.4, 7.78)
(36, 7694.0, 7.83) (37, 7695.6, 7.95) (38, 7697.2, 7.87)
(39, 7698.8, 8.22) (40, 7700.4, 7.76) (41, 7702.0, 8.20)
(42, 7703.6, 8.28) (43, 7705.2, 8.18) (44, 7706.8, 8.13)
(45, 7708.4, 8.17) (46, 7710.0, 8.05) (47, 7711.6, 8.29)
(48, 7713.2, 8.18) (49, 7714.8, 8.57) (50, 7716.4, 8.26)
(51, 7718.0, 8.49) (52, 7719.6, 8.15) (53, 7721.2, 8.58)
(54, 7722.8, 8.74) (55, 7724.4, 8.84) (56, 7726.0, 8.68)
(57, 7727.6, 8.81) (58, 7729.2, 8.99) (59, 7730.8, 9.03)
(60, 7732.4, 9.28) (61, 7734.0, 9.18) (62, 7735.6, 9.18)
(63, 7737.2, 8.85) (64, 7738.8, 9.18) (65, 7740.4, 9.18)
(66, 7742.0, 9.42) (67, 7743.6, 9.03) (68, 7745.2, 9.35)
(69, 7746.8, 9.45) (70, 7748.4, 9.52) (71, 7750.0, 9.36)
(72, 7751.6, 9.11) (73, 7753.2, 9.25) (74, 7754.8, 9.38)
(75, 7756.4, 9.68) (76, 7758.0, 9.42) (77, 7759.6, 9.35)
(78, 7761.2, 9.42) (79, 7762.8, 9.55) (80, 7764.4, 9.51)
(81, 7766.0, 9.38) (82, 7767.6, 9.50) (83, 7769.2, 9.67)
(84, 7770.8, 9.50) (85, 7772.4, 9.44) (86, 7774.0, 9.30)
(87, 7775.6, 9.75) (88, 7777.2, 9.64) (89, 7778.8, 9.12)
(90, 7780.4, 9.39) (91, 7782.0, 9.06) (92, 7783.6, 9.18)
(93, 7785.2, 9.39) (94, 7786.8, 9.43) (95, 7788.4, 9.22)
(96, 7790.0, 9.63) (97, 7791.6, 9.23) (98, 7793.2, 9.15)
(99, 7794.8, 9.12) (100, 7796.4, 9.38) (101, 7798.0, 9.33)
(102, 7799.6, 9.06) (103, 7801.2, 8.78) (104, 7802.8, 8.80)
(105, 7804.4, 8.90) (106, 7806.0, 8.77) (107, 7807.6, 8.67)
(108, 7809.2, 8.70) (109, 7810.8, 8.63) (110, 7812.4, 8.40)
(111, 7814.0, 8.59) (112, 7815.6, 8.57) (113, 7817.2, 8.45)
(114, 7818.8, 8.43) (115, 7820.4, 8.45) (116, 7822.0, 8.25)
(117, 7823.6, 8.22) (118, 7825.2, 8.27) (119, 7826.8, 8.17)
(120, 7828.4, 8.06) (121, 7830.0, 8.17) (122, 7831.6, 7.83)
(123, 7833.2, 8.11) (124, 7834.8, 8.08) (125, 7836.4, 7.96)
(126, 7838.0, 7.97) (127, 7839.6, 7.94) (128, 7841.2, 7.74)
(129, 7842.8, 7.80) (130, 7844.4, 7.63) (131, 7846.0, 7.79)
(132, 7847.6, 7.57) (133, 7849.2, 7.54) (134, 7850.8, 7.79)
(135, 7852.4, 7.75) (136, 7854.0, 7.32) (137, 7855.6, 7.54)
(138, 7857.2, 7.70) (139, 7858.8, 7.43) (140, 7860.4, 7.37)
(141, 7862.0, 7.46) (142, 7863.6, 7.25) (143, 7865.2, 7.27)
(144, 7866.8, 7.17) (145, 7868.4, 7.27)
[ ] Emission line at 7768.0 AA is Mg II 2798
